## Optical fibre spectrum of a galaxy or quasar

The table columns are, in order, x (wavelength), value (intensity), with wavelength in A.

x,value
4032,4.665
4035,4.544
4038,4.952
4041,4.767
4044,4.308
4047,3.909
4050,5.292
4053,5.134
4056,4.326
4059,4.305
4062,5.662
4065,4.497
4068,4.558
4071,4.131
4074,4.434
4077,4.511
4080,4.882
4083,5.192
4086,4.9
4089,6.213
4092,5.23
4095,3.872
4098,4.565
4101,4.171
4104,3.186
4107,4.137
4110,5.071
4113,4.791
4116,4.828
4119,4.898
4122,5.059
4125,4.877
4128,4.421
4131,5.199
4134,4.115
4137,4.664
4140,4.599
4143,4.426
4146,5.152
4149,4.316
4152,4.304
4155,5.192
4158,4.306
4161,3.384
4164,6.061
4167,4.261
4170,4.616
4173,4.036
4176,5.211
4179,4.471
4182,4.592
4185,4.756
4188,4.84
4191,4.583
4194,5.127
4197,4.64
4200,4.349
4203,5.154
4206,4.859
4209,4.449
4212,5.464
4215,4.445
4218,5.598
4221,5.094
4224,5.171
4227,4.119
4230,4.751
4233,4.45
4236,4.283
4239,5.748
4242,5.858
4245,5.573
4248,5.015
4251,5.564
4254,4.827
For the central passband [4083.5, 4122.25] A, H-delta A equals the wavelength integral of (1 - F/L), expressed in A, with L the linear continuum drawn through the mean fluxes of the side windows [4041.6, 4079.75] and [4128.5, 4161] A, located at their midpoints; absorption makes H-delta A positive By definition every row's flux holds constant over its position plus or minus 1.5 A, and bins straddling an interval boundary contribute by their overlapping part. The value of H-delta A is -0.9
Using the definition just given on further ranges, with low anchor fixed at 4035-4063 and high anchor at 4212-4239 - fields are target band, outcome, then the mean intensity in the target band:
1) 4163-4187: 0.4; 4.73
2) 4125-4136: 0.3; 4.62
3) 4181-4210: 0.4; 4.74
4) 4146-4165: 0.7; 4.6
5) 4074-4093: -1.4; 5.1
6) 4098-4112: 1.6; 4.21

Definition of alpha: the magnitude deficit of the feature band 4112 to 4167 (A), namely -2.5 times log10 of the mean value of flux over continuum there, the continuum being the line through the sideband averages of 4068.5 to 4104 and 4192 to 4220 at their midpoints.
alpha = 0.019 mag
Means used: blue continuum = 4.67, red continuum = 4.9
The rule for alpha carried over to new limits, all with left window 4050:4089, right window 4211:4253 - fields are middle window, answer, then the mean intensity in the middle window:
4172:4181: 0.085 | 4.6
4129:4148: 0.053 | 4.68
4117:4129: 0.012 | 4.83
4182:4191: 0.060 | 4.73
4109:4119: -0.004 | 4.89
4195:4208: 0.059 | 4.75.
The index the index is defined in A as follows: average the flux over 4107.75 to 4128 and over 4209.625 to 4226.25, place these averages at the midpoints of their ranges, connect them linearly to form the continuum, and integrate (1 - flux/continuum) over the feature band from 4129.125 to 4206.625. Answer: 4.7 A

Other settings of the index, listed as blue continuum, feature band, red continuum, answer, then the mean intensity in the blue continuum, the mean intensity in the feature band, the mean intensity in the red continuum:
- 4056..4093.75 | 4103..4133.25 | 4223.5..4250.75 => 1.5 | 4.85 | 4.66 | 5.02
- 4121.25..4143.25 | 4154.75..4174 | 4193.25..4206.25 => 0.9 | 4.67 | 4.52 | 4.81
